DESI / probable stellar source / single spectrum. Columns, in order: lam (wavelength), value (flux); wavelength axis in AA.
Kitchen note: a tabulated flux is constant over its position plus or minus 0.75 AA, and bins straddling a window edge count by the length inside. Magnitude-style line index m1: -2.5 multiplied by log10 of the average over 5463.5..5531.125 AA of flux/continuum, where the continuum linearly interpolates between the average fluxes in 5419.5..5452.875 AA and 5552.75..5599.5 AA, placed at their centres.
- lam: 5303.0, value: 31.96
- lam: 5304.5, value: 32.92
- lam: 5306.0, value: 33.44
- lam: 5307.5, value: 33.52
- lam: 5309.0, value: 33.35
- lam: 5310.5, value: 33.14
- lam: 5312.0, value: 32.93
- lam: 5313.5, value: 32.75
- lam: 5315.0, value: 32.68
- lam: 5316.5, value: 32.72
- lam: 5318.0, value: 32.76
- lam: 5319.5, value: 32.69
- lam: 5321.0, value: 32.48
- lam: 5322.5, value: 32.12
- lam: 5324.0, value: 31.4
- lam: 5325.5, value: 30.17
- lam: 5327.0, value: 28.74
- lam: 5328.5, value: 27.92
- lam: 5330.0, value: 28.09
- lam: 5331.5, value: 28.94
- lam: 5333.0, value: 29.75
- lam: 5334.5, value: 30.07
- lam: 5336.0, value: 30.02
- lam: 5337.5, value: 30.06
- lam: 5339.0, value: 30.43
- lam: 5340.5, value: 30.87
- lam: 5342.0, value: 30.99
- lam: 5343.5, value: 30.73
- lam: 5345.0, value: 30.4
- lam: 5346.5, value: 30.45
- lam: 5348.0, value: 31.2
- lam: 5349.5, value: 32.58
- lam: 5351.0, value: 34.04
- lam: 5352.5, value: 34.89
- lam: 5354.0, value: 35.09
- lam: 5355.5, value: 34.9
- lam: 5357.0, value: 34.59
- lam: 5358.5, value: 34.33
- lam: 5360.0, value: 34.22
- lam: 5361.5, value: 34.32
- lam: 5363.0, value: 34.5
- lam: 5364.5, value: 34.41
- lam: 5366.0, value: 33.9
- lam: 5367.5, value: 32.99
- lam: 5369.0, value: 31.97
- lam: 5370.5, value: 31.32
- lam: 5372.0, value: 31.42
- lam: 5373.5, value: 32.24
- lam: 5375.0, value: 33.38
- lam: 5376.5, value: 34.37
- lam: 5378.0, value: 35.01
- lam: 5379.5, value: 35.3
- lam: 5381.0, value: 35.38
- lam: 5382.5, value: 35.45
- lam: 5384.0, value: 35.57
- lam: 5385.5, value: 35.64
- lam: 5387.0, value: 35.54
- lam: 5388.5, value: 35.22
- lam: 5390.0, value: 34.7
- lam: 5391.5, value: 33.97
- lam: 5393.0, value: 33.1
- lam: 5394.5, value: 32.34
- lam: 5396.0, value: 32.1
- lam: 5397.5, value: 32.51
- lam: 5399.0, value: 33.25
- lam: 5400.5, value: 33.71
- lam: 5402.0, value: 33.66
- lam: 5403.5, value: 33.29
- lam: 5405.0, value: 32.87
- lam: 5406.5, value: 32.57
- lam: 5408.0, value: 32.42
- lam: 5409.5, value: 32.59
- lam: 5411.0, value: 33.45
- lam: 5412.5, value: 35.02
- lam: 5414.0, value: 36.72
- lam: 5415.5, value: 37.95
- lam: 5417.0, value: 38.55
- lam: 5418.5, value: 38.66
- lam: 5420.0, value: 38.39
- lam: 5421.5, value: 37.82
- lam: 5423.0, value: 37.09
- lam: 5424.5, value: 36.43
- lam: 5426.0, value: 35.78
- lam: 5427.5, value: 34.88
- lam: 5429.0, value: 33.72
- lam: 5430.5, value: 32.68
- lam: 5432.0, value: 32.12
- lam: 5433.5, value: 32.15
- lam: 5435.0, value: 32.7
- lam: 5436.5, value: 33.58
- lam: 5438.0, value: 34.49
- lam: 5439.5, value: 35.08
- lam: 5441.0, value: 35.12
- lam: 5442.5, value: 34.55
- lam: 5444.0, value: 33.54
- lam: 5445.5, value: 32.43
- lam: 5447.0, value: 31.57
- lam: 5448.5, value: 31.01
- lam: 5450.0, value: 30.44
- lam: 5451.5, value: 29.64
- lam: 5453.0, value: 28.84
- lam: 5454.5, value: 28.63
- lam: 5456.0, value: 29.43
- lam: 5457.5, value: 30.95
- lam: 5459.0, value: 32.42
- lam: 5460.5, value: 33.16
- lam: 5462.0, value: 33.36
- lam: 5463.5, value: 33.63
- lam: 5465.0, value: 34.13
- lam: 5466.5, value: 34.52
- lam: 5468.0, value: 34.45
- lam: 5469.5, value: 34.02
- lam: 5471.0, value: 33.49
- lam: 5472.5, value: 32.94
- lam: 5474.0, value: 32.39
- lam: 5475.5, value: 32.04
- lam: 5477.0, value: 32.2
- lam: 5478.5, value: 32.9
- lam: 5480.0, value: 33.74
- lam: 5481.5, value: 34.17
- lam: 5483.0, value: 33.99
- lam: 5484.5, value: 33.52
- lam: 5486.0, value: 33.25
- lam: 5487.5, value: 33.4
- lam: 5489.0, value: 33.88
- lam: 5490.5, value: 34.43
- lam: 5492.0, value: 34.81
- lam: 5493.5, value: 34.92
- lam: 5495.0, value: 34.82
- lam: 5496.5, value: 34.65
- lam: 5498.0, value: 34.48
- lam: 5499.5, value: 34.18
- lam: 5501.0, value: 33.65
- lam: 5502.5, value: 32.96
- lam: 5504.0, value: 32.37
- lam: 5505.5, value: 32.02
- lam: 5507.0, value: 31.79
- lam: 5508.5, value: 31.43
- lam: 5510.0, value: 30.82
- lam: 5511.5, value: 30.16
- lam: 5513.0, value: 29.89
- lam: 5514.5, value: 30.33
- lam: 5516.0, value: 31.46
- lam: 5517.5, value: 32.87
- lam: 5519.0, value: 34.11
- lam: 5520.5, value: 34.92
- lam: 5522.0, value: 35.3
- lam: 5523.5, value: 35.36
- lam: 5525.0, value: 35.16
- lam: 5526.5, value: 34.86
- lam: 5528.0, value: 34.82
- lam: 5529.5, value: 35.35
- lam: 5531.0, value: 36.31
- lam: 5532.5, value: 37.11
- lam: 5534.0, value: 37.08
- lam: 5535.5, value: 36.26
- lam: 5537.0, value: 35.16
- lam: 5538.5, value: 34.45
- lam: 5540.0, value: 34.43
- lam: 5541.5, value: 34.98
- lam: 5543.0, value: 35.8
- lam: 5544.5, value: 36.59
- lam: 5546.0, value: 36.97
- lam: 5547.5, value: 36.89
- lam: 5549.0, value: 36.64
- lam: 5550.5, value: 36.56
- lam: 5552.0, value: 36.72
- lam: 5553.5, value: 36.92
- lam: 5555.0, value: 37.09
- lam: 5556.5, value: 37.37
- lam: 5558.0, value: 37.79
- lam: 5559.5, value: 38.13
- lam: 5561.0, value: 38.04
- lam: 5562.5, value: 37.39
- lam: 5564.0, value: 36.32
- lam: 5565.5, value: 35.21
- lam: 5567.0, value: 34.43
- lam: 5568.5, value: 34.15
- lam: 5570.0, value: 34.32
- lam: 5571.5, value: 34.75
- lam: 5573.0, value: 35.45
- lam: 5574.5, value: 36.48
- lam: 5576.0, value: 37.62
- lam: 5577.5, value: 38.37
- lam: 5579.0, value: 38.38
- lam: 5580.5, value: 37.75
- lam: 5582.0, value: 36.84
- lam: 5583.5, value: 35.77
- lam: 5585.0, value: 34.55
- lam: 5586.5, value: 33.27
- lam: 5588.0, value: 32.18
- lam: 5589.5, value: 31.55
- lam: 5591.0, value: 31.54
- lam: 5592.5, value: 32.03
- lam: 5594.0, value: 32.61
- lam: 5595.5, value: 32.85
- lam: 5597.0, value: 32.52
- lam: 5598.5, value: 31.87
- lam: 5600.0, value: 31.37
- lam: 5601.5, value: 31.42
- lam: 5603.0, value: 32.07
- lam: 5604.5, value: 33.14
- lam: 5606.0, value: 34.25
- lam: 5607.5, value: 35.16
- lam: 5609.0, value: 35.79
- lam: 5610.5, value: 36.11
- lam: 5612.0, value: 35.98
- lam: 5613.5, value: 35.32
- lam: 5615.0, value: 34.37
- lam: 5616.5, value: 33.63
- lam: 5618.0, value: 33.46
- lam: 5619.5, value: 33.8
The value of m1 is 0.03 mag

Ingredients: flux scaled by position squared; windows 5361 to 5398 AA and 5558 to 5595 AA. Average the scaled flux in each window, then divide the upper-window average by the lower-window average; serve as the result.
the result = 1.12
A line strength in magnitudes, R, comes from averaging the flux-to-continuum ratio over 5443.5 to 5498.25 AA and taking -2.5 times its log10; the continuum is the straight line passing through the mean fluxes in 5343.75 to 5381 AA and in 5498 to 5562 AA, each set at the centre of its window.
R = 0.05 mag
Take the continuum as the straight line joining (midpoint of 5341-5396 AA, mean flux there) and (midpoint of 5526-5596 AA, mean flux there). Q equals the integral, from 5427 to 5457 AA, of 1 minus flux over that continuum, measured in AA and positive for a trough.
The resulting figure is 1.8 AA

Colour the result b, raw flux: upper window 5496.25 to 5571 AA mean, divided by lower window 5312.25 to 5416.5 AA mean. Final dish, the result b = 1.1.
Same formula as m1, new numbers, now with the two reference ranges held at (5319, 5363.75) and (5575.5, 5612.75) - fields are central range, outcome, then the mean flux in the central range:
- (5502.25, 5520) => 0.056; 31.7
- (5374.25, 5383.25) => -0.089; 34.8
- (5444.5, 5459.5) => 0.076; 30.6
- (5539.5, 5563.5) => -0.093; 36.8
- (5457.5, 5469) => -0.020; 33.5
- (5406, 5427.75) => -0.112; 35.9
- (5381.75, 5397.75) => -0.068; 34.2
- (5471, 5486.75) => -0.003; 33.1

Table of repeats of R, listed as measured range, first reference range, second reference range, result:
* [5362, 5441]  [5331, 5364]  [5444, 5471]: -0.07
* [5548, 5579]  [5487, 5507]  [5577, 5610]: -0.08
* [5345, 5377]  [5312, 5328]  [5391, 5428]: 0.00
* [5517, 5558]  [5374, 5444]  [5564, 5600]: -0.04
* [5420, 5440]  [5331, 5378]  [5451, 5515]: -0.07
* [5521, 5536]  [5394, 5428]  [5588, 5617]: -0.06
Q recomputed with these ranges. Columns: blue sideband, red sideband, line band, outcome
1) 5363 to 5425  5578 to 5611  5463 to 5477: 0.31 AA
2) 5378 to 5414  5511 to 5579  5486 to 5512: 1.33 AA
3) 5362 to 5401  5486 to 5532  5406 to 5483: 0.13 AA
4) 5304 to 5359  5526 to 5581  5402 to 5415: -0.13 AA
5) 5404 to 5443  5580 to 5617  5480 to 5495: 0.17 AA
